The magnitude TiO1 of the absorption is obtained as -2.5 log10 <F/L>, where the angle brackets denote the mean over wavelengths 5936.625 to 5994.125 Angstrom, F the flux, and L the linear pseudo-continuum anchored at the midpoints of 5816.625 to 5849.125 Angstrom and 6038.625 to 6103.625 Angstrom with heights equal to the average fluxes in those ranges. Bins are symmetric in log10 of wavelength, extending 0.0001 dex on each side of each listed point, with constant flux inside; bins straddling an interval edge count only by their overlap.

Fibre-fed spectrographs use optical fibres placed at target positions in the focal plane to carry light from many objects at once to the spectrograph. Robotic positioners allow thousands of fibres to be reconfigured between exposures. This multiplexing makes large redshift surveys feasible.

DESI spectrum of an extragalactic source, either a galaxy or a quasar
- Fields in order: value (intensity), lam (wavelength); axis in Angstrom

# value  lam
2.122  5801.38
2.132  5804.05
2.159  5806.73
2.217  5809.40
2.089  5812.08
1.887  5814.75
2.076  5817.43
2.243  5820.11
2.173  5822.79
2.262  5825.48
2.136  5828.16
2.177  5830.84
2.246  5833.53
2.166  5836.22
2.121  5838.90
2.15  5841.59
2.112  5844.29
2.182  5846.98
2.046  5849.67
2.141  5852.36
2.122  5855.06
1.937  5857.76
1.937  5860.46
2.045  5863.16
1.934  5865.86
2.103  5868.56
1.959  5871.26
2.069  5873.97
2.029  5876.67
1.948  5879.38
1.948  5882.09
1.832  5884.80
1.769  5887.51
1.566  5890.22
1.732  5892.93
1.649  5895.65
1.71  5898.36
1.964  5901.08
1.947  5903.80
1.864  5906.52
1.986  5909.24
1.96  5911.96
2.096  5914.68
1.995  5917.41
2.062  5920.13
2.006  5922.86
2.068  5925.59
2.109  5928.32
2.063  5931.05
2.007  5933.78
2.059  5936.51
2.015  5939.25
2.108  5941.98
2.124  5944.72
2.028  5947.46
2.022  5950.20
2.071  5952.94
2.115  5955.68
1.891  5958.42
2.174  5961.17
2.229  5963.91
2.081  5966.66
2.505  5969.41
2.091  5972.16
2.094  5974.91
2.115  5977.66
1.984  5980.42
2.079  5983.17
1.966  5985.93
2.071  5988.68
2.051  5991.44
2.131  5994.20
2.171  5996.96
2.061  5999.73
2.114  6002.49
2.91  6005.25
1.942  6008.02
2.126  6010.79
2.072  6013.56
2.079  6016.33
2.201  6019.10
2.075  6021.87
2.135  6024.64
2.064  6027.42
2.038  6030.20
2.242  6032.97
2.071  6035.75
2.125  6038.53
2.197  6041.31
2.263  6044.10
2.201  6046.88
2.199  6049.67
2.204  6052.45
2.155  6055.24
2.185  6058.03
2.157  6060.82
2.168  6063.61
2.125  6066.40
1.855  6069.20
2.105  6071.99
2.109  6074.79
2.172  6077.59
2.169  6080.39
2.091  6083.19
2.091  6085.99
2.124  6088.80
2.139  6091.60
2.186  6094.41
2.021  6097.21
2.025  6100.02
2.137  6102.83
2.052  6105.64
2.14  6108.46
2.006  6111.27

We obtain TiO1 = 0.030 mag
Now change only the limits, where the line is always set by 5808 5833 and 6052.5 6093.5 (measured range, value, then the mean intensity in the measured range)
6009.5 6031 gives 0.01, 2.1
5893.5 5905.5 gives 0.18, 1.81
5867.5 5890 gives 0.11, 1.94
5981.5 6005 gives 0.00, 2.12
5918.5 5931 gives 0.04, 2.06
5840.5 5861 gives 0.03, 2.08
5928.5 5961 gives 0.04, 2.05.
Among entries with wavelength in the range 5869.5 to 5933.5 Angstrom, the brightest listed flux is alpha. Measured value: 2.109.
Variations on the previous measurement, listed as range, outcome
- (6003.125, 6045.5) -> 2.91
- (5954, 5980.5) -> 2.505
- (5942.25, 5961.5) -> 2.174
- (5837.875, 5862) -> 2.182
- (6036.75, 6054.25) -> 2.263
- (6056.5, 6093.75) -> 2.185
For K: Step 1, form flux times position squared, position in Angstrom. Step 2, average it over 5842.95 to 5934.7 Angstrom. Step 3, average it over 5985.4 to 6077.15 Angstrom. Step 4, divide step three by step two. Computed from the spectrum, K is 1.14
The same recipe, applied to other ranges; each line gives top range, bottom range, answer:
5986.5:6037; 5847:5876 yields 1.11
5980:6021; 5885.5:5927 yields 1.16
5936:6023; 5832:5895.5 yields 1.10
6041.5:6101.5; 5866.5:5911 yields 1.20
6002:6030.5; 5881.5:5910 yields 1.25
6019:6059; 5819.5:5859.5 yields 1.08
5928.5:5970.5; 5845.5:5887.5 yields 1.07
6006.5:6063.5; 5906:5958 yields 1.09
